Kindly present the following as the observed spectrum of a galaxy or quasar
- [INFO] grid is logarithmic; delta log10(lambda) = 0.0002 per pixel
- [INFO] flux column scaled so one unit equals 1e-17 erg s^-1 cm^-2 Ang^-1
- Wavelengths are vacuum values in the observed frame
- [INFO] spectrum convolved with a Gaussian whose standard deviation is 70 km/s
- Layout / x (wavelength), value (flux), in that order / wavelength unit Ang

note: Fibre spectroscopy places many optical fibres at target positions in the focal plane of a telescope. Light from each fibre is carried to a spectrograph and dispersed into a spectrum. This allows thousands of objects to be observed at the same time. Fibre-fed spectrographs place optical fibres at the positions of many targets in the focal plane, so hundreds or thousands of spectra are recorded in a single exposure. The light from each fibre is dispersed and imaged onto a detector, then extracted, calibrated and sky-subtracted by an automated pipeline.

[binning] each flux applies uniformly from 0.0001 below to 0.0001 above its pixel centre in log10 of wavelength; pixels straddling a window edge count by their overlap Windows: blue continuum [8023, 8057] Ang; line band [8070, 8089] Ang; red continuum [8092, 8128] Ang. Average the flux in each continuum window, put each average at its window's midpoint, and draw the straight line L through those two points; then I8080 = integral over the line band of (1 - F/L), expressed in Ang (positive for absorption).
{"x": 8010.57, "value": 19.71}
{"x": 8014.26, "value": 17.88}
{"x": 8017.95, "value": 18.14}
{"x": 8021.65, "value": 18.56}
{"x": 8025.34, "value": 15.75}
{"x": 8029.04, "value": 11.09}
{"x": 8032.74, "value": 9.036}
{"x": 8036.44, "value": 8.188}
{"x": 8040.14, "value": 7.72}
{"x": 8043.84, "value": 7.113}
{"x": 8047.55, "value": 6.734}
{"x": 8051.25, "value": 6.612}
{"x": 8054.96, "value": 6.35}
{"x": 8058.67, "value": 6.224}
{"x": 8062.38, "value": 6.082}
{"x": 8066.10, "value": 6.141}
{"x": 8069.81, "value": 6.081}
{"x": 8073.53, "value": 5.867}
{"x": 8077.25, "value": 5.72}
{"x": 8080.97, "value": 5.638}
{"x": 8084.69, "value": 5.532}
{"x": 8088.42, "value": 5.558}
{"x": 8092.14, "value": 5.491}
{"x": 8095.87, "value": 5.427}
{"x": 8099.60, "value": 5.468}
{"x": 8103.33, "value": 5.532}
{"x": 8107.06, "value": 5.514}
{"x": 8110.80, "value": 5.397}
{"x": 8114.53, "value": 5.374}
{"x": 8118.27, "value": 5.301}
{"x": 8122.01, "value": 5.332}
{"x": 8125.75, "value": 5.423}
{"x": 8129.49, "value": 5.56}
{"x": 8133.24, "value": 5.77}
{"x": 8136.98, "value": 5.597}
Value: 3.3 Ang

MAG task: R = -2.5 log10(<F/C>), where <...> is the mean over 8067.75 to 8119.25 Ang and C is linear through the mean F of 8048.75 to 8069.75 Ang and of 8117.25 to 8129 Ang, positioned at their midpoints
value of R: 0.04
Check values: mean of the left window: 6.28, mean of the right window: 5.38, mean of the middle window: 5.57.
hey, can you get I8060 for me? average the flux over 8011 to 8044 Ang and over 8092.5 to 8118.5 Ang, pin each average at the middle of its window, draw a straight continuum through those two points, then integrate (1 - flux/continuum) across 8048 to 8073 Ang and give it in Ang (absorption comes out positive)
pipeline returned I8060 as 9.18 Ang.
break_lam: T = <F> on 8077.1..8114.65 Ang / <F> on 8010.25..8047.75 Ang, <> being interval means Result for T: 0.4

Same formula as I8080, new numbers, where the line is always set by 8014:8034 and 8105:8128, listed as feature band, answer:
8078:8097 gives 6.43 Ang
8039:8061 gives 9.96 Ang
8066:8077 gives 4.49 Ang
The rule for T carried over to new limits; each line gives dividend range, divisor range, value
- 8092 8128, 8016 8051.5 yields 0.49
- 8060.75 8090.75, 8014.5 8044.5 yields 0.47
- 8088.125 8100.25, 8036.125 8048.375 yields 0.74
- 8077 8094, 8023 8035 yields 0.46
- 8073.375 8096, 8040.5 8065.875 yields 0.85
